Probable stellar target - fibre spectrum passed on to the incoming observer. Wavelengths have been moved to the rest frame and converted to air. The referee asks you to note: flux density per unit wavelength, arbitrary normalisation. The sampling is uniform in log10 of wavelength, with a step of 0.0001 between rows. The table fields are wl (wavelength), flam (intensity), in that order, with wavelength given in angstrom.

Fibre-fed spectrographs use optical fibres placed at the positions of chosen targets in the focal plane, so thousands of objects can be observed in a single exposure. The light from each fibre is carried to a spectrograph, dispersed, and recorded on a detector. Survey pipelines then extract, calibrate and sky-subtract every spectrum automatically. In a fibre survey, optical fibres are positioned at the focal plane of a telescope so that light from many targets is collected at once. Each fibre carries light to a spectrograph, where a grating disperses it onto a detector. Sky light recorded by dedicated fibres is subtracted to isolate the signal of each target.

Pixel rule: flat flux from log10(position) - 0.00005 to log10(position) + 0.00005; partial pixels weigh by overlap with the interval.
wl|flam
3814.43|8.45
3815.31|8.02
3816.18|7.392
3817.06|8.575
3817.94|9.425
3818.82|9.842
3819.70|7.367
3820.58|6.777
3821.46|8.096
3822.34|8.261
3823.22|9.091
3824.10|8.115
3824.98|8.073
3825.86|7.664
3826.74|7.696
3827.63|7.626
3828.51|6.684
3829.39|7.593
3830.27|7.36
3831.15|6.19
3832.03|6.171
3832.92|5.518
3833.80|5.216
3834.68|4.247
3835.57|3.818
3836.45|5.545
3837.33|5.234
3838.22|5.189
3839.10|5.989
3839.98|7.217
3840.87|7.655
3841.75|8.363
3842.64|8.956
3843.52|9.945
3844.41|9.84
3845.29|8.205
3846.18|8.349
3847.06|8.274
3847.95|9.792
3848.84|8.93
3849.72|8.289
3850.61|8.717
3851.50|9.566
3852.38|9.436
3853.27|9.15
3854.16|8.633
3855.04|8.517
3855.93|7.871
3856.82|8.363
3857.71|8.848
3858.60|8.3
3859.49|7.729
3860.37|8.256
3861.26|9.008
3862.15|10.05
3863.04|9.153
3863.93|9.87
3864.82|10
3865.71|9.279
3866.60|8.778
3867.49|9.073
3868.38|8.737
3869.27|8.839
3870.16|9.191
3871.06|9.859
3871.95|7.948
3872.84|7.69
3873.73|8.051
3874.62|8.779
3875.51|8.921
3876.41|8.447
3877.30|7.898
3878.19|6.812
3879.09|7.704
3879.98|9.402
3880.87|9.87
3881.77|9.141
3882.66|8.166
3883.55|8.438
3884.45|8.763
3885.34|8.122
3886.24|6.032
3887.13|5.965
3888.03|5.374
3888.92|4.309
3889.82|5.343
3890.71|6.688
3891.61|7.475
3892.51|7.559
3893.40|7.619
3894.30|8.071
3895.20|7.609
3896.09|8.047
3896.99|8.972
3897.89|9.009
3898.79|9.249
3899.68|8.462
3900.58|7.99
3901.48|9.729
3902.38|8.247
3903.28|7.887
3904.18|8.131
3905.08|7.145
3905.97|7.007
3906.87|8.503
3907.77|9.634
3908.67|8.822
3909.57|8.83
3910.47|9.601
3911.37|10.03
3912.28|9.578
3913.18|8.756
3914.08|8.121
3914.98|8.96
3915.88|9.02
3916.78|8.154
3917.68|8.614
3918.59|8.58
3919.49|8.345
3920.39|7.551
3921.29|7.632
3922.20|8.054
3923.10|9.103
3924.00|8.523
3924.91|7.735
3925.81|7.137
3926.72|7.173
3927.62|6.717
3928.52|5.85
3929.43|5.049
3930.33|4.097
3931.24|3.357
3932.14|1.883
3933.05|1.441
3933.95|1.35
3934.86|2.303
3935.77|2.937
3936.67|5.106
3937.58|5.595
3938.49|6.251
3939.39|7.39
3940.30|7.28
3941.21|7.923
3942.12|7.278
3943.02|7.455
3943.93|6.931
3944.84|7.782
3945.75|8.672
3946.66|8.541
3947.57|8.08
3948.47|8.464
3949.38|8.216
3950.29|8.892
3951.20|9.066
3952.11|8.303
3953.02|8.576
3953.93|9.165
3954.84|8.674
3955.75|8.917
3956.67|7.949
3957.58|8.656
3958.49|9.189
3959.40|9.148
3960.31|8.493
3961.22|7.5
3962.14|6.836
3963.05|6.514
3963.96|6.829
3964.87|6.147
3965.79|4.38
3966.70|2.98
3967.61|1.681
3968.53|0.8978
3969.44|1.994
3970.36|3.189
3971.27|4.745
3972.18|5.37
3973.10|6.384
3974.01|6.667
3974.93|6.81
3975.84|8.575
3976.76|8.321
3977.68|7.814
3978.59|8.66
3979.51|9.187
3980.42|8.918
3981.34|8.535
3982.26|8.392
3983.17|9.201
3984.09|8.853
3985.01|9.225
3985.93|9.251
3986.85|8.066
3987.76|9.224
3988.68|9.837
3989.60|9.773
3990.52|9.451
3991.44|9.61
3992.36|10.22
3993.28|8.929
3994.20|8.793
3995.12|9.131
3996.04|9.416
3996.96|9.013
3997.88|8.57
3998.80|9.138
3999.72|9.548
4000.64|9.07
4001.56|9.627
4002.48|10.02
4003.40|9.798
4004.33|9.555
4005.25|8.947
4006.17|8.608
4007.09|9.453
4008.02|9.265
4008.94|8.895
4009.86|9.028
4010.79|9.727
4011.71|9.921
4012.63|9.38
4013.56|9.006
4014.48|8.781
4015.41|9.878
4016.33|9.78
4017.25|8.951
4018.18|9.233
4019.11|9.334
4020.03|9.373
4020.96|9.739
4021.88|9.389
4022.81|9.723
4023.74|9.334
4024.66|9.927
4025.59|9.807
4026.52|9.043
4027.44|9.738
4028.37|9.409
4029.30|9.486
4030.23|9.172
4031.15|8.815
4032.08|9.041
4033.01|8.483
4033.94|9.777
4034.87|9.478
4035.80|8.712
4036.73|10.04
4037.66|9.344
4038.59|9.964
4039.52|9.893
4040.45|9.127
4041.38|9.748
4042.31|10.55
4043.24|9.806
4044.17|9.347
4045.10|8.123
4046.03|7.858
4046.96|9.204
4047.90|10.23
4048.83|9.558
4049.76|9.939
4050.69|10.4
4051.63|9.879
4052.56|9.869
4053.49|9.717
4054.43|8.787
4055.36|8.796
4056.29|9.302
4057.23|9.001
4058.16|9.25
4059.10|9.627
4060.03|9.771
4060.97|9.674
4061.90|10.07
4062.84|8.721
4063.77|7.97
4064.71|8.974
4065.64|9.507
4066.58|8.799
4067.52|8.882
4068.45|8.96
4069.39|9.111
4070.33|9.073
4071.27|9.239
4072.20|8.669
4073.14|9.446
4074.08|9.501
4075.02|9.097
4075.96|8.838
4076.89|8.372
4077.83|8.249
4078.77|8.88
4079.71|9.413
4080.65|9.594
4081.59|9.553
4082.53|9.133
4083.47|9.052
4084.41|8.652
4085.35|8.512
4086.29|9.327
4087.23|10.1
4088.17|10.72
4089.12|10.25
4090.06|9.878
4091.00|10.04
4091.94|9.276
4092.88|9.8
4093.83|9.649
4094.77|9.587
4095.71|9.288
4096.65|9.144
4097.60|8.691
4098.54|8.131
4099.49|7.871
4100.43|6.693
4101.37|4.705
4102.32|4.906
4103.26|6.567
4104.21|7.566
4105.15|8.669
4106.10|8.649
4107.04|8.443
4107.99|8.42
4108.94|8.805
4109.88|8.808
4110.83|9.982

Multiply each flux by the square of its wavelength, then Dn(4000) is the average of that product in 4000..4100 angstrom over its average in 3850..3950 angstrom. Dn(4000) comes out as 1.3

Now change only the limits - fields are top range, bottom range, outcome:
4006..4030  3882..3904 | 1.31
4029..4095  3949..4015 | 1.19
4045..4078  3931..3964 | 1.39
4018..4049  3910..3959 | 1.35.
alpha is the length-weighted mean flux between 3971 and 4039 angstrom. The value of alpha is 9.04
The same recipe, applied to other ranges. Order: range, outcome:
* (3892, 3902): 8.38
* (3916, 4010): 7.51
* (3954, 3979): 6.46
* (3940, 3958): 8.25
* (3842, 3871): 8.94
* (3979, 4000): 9.14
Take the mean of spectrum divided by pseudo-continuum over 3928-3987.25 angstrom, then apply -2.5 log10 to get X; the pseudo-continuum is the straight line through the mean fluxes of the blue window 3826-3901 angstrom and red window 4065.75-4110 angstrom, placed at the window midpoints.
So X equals 0.23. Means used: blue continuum 7.94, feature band 6.71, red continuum 8.79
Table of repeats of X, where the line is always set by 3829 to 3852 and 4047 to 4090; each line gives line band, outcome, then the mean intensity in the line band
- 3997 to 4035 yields -0.06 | 9.34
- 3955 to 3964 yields 0.04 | 8.08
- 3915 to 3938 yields 0.30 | 6.1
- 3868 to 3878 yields -0.13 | 8.53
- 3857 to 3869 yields -0.19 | 8.99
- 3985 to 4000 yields -0.07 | 9.24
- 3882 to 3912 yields -0.01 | 7.92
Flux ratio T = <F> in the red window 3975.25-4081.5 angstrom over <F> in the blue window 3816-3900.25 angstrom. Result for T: 1.2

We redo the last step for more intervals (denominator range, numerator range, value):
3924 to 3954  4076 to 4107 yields 1.36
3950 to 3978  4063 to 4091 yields 1.37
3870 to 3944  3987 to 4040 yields 1.26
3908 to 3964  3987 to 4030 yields 1.27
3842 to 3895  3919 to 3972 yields 0.77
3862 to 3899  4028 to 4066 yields 1.15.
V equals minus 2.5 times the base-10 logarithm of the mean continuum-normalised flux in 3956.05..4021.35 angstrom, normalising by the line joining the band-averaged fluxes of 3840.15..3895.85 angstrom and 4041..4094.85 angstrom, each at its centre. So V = 0.10 mag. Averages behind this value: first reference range 8.35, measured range 8.19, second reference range 9.33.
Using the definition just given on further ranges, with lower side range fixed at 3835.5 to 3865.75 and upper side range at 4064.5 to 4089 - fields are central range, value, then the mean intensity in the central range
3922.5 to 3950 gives 0.36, 6.22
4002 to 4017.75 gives -0.05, 9.35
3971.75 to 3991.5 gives 0.05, 8.44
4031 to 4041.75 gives -0.04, 9.38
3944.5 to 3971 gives 0.24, 7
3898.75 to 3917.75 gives -0.01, 8.65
